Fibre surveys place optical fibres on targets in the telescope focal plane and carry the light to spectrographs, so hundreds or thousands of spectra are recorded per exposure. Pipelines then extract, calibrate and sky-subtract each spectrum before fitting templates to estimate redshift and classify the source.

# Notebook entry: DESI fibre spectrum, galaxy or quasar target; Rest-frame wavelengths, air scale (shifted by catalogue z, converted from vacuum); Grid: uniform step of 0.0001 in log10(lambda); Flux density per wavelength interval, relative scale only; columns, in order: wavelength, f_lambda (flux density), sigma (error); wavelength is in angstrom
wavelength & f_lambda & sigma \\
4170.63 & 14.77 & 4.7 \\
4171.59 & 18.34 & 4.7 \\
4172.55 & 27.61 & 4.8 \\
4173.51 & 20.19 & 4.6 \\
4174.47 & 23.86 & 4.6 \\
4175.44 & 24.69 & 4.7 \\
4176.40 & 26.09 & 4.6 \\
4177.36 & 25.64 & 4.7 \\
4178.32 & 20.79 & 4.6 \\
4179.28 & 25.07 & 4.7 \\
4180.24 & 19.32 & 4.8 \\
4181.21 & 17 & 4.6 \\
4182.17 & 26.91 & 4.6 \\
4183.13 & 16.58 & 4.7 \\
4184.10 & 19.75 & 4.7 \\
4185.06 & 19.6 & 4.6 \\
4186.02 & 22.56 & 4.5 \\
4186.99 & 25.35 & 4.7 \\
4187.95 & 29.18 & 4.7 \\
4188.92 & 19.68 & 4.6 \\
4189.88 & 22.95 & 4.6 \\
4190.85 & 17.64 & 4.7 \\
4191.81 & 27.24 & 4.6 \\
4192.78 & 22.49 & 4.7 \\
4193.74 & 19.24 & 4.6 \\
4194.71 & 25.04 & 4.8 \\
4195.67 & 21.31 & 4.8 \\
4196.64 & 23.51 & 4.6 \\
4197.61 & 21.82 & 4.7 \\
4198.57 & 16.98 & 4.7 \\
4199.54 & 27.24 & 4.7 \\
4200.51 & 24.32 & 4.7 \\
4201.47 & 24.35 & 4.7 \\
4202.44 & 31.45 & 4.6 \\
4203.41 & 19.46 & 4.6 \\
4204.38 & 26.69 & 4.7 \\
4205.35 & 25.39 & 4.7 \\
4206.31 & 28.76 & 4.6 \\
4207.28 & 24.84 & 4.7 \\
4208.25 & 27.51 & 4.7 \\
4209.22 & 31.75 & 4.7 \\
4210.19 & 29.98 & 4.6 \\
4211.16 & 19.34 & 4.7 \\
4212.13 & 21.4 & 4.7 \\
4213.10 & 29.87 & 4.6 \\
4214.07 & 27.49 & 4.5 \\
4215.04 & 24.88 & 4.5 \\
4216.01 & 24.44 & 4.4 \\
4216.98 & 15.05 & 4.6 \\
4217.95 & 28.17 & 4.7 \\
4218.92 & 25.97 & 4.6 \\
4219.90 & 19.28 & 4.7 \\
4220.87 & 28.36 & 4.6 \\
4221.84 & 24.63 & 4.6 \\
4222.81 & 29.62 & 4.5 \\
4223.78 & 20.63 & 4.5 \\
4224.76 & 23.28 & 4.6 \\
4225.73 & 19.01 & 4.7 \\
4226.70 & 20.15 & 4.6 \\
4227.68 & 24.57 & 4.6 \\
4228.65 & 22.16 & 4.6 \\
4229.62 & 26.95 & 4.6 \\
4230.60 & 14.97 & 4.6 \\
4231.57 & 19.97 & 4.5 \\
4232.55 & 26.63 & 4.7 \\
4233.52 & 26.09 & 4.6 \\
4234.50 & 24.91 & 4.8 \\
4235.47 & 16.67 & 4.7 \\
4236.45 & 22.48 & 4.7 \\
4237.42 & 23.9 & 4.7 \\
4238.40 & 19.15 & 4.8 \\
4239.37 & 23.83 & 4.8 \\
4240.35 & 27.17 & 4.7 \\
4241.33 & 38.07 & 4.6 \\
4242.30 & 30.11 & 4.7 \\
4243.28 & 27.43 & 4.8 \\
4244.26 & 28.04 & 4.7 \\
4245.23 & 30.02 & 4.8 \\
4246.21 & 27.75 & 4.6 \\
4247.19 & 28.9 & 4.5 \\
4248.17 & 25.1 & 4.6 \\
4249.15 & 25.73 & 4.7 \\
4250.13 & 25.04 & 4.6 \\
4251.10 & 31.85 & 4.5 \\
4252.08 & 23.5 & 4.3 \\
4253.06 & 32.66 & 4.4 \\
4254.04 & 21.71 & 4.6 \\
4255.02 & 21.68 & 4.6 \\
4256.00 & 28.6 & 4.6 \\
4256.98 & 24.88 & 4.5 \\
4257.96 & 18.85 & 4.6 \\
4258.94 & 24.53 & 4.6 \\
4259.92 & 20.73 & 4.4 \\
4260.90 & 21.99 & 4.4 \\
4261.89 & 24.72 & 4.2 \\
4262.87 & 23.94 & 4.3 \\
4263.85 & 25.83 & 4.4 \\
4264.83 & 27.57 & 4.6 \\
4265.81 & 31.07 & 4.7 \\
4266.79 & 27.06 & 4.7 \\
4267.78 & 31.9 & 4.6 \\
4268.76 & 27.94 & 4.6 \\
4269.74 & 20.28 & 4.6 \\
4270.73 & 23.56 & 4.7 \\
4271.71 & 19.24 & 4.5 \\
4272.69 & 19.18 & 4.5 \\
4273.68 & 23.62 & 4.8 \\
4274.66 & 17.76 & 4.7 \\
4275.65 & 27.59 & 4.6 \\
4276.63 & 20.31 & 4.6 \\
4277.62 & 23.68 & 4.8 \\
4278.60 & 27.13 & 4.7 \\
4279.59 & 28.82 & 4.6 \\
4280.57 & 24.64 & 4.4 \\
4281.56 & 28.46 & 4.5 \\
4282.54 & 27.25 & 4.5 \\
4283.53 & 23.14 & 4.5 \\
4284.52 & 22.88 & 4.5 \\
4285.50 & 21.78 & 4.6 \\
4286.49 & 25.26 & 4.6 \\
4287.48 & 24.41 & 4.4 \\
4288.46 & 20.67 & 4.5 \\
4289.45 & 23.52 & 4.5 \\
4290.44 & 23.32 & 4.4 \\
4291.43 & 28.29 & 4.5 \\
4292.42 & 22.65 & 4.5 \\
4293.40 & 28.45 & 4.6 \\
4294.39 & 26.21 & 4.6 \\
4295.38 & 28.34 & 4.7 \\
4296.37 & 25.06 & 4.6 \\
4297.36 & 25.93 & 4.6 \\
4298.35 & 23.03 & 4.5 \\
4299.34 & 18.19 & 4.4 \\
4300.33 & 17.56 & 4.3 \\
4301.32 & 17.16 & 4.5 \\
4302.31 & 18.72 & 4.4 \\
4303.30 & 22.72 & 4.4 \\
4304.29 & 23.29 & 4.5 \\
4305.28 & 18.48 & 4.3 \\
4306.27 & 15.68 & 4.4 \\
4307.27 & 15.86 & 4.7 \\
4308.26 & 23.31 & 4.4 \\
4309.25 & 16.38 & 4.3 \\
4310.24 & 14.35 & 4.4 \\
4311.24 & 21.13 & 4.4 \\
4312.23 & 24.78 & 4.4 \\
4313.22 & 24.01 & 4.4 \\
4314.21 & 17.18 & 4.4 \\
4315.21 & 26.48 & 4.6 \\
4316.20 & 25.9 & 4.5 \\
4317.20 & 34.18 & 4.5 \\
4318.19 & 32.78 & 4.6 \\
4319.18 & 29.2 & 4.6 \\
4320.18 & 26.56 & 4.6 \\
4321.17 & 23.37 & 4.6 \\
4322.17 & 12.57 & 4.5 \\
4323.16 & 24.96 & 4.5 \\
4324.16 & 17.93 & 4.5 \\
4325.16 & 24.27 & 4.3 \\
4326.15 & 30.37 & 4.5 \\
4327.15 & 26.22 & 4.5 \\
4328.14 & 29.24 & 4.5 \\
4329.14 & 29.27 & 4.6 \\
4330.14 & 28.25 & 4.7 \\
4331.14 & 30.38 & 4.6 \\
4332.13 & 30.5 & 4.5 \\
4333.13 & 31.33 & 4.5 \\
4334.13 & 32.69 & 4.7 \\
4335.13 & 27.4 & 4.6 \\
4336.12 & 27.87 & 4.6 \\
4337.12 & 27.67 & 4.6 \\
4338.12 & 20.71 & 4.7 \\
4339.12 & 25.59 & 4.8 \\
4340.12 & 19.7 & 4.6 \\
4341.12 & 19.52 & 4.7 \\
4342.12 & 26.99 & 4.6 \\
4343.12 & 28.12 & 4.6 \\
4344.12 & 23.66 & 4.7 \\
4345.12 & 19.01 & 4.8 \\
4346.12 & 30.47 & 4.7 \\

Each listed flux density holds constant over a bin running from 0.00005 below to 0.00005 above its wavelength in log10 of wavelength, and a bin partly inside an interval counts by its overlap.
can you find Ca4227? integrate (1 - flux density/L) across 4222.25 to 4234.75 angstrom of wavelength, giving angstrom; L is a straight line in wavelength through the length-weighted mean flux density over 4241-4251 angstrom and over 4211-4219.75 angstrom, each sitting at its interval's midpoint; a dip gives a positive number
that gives 1.5 angstrom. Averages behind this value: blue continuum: 24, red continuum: 28.6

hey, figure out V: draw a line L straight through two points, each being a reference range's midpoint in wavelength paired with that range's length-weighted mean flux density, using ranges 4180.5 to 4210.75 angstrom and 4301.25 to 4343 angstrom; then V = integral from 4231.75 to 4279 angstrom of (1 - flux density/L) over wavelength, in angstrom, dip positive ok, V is -2.4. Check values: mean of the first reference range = 23.7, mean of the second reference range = 24.3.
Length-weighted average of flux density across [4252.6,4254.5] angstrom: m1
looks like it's 27.2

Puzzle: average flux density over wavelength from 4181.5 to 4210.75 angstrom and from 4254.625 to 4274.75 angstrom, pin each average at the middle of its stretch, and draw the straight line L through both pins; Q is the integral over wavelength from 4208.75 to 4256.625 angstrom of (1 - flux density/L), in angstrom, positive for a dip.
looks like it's -2.0 angstrom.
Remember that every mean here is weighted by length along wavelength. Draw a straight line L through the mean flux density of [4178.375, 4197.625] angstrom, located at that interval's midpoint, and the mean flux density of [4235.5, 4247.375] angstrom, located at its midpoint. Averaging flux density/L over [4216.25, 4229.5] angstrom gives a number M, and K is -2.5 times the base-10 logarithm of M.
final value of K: 0.08 mag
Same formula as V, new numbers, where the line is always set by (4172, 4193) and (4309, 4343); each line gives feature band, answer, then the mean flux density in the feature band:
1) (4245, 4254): -1.3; 27.5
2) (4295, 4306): 1.5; 21.5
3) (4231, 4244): -0.7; 25.1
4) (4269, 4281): 0.7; 23.1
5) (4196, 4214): -1.7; 25.3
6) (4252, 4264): 0.0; 24.1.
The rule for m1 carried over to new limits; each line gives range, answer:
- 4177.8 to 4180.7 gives 21.8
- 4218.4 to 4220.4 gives 22.7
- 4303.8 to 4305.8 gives 20.8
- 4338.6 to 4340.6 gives 22.6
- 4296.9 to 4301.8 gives 20.3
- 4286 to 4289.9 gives 23.5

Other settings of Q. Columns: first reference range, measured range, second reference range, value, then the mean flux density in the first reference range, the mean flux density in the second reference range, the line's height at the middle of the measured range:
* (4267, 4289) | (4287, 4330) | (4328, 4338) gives 5.66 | 24.1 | 29.1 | 26.9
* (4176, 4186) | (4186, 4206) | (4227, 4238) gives -1.49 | 21.7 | 22.6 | 22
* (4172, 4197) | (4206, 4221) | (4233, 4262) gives -0.85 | 22.6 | 25.5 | 24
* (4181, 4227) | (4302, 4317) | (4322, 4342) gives 2.82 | 23.8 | 26.1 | 25.7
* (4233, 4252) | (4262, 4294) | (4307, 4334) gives 1.29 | 26.4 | 25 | 25.8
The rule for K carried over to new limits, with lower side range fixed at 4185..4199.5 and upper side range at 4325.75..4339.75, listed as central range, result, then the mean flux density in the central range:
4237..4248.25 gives -0.12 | 27.6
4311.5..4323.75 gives 0.11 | 25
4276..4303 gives 0.11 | 23.9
